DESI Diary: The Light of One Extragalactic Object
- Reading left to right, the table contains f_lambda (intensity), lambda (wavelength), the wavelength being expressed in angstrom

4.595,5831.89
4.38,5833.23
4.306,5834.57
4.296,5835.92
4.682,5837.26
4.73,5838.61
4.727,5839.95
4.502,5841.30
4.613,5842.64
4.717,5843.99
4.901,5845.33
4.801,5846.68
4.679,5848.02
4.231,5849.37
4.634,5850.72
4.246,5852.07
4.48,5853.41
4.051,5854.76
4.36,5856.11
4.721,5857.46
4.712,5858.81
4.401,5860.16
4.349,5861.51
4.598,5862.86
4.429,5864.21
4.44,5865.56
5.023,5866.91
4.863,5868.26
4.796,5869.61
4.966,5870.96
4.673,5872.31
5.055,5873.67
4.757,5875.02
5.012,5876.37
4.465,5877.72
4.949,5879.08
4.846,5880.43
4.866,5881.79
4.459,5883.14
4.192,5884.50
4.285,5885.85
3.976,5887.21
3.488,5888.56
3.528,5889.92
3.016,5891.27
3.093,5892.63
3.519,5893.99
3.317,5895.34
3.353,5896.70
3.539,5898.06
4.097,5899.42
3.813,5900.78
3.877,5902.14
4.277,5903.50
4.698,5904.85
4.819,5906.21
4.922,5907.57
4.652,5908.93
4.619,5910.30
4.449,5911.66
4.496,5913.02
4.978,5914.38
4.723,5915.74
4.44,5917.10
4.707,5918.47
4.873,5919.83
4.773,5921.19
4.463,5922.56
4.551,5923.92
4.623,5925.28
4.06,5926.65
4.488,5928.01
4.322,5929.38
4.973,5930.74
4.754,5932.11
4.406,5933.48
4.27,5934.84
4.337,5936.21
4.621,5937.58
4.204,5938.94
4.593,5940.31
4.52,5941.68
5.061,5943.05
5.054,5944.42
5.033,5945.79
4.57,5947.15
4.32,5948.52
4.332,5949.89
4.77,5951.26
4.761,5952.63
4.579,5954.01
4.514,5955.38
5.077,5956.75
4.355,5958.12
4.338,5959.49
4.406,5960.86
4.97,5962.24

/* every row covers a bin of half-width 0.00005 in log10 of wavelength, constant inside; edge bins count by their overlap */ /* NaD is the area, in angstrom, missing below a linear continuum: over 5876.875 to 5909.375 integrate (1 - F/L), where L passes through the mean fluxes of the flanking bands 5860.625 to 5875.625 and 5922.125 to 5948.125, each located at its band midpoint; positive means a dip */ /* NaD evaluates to 4.0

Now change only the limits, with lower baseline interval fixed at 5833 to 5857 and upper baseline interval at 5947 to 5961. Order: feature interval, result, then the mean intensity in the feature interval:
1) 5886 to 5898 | 2.9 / 3.46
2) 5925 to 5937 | 0.2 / 4.46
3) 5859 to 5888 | -0.7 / 4.64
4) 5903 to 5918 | -0.4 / 4.65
